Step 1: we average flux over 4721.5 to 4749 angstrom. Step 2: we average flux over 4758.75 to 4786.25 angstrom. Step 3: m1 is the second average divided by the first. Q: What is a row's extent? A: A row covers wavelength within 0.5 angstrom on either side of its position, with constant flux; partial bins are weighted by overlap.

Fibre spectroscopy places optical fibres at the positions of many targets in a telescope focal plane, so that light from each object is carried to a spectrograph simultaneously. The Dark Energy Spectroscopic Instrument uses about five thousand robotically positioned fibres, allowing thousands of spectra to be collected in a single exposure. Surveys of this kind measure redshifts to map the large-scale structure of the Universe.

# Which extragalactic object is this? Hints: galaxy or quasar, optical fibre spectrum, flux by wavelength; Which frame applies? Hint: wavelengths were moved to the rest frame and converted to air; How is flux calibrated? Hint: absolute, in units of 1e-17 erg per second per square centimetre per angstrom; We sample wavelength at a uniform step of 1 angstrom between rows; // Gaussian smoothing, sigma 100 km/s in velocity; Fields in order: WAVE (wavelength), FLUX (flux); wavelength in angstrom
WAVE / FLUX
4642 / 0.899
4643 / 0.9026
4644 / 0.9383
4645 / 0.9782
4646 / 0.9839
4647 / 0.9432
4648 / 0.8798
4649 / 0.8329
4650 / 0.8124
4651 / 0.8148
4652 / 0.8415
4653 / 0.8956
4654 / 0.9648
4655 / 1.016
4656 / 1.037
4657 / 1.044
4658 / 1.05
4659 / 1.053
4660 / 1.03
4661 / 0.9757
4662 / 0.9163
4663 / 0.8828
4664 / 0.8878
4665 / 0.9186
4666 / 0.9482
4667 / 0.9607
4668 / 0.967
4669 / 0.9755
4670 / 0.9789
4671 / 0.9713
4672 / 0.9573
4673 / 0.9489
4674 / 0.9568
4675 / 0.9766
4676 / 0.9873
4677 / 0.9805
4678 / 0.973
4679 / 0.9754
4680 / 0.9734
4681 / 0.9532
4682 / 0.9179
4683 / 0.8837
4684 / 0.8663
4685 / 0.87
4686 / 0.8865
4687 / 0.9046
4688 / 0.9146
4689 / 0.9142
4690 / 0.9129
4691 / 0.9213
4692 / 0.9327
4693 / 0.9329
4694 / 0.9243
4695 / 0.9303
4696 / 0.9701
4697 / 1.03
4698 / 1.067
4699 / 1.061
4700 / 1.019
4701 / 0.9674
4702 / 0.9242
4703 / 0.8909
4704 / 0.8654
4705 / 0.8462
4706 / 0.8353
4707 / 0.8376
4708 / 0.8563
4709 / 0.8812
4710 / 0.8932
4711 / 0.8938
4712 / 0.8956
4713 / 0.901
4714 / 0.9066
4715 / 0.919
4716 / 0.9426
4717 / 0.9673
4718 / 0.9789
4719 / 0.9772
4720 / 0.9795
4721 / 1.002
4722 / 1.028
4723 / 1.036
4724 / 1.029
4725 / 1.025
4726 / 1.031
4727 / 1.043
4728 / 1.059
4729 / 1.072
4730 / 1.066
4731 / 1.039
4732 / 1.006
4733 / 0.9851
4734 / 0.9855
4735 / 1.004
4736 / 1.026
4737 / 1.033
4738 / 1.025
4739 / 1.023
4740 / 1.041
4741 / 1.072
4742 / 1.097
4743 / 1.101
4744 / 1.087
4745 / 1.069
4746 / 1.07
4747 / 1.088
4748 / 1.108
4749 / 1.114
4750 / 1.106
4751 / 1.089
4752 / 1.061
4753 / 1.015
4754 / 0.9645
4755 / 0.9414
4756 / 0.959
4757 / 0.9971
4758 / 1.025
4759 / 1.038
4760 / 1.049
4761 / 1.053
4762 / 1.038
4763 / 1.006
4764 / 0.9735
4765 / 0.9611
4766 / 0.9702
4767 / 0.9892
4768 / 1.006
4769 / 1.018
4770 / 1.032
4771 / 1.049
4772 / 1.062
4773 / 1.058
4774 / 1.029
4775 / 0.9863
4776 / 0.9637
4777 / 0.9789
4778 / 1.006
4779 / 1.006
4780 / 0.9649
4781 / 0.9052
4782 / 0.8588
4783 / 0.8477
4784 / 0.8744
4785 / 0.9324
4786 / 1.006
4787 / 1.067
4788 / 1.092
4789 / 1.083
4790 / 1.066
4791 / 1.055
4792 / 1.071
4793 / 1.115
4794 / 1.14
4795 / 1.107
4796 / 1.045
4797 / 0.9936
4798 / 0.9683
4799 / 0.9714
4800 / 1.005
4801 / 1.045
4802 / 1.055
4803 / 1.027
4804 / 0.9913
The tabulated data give 0.9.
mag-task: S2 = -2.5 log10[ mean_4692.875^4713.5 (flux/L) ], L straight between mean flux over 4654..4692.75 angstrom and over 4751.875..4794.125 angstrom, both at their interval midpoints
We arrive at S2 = 0.050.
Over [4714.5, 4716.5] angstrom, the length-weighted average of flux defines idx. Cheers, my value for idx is 0.931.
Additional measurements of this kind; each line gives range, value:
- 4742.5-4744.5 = 1.09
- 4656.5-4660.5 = 1.04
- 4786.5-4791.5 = 1.07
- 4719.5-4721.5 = 0.991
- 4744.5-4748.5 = 1.08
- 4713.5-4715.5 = 0.913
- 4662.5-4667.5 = 0.92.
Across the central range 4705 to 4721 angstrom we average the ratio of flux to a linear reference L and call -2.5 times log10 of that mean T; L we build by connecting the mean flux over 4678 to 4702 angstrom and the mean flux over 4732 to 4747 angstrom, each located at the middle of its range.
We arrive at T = 0.09 mag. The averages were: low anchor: 0.945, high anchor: 1.04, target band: 0.912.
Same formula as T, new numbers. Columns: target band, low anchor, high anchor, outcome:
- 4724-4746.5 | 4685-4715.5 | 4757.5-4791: -0.09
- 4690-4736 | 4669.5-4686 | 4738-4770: 0.03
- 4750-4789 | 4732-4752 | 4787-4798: 0.07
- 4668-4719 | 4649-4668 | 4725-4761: 0.06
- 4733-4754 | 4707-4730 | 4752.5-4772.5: -0.07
